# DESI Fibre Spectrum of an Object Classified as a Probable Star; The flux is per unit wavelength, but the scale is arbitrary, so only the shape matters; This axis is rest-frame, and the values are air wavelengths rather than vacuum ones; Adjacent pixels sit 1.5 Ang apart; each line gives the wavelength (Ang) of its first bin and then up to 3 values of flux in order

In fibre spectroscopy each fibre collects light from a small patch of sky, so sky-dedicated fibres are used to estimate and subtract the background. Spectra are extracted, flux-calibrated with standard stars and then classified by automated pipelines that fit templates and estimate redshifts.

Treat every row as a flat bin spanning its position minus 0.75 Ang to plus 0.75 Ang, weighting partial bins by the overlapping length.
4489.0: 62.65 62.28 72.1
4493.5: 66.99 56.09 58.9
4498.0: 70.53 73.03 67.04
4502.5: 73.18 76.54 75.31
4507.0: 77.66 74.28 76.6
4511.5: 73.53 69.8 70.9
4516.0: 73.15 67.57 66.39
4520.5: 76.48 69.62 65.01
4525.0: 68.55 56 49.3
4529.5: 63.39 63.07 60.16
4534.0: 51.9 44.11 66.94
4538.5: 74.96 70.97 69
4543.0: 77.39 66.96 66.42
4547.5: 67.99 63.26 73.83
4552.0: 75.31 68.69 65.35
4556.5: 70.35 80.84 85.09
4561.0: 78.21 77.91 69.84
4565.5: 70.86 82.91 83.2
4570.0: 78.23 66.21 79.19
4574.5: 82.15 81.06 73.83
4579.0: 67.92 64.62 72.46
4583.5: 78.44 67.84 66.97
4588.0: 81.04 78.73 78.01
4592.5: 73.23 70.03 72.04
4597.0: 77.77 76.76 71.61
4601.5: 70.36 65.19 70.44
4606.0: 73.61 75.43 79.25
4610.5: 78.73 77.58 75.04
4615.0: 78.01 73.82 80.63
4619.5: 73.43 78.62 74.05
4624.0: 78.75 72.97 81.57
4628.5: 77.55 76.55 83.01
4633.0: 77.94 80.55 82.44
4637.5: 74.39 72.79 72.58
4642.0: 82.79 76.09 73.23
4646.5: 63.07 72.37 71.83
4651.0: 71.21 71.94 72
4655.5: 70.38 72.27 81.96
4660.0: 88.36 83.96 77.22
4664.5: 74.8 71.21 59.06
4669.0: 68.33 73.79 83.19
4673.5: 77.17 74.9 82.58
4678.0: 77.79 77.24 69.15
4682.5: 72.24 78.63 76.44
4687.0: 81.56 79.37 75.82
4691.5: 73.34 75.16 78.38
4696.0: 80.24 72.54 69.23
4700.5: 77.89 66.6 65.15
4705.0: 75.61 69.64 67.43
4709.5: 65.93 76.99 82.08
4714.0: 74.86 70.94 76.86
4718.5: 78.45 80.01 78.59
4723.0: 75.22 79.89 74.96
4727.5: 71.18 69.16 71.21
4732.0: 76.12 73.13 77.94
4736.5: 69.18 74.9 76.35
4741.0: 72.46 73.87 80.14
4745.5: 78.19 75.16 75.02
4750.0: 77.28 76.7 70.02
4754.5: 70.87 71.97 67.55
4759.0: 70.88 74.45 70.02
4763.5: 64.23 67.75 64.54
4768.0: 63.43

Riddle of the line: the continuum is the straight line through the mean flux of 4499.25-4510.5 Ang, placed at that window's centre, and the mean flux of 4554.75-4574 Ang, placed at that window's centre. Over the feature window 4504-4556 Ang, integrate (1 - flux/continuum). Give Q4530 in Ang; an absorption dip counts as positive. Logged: 5.1 Ang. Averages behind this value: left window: 74.2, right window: 76.4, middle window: 67.8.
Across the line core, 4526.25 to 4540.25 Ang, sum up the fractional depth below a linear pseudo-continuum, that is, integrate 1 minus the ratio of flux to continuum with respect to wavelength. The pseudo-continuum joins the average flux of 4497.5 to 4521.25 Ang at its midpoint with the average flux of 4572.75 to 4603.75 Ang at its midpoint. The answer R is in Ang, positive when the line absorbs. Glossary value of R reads 2.5 Ang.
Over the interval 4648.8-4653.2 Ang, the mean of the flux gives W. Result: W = 71.7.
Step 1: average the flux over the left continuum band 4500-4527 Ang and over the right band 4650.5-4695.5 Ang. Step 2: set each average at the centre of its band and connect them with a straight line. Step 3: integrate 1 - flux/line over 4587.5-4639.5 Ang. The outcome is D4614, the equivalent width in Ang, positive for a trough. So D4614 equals -1.4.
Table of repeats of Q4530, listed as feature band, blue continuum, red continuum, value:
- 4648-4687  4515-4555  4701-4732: -2.0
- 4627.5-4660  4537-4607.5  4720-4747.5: -0.6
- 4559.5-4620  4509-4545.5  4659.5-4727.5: -4.6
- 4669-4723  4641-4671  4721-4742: -0.9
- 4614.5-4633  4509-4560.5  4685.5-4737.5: -1.6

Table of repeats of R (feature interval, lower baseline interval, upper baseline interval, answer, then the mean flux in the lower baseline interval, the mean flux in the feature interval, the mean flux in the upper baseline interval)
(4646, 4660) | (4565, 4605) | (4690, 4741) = 0.2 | 74.2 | 72.9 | 74.1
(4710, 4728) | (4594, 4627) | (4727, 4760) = -0.7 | 75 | 76.6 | 73.6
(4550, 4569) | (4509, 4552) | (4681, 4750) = -2.1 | 66.7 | 75.5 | 74.7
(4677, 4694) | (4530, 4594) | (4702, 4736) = -0.6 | 71.7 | 76.2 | 73.9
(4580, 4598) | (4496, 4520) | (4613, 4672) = 0.1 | 71.7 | 73.6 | 75.5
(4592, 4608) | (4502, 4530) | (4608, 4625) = 0.7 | 69.7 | 72.3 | 77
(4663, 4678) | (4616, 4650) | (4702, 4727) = 0.2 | 76.2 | 74.3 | 74.3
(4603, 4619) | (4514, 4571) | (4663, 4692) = -0.8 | 69.2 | 75.7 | 75.2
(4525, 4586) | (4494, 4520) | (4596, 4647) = 2.3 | 70.6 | 70.1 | 75.8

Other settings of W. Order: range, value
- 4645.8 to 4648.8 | 67.9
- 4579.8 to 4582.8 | 68.8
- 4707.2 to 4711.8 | 70.2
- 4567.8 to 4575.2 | 77.7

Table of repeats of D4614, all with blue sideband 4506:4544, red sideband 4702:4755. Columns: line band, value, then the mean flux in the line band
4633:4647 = -0.9 Ang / 75.7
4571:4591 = -1.5 Ang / 74.1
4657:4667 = -0.9 Ang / 78.5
